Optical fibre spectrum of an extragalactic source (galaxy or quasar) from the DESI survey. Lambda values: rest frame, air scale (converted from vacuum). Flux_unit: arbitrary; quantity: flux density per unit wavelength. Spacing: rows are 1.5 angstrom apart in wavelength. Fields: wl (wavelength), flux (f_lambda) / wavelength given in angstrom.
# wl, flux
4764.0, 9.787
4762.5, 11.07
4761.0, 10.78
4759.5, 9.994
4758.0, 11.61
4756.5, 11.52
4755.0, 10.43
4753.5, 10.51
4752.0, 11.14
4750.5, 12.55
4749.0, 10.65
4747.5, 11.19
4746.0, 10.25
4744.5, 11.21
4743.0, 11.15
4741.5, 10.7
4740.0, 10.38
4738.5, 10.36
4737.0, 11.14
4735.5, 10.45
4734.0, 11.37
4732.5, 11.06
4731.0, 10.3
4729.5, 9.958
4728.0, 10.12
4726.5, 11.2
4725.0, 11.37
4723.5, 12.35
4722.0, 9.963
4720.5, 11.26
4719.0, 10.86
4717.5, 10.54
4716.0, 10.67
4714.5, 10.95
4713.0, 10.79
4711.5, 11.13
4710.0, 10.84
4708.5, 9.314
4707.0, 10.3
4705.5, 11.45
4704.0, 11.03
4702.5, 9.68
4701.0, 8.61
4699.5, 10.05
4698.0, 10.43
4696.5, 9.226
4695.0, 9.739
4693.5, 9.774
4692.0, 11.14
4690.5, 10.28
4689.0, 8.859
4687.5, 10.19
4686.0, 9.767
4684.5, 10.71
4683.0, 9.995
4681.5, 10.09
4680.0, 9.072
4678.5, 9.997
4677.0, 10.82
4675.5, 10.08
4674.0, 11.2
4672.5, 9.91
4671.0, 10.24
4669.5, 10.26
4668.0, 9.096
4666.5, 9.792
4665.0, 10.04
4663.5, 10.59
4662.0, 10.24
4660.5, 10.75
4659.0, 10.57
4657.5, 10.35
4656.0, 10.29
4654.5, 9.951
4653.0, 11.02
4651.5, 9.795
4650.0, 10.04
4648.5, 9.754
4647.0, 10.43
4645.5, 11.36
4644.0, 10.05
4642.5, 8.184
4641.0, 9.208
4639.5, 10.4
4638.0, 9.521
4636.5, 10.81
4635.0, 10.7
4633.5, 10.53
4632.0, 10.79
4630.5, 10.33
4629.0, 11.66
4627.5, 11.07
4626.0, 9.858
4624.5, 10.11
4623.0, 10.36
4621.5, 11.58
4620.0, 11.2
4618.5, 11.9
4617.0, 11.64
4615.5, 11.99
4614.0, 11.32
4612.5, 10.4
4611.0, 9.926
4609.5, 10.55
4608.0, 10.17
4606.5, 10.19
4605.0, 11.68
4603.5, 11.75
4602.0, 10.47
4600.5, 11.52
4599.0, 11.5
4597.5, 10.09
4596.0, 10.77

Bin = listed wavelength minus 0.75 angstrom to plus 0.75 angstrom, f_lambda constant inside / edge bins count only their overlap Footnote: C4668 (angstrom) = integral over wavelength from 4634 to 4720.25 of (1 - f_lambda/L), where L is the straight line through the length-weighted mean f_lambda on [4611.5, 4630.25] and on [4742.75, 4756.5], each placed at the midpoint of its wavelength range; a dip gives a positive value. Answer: 6.6 angstrom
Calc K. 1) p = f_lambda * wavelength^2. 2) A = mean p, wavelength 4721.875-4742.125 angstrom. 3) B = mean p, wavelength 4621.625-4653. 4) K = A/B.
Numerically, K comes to 1.1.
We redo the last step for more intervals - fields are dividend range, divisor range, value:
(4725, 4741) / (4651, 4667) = 1.07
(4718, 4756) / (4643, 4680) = 1.10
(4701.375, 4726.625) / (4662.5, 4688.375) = 1.08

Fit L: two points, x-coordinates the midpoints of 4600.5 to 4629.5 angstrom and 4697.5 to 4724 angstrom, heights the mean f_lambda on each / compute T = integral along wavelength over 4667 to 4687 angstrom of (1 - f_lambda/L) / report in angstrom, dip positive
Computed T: 1.12 angstrom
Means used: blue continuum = 10.9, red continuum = 10.6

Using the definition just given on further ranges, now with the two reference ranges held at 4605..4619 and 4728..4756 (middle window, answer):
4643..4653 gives 0.59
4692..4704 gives 1.13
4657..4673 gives 1.04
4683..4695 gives 0.86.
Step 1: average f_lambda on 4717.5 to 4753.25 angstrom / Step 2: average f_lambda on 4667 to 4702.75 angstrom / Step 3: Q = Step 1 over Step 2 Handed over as 1.09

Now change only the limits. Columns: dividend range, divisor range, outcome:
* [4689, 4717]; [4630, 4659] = 1.01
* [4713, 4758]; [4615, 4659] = 1.04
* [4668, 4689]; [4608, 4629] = 0.92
